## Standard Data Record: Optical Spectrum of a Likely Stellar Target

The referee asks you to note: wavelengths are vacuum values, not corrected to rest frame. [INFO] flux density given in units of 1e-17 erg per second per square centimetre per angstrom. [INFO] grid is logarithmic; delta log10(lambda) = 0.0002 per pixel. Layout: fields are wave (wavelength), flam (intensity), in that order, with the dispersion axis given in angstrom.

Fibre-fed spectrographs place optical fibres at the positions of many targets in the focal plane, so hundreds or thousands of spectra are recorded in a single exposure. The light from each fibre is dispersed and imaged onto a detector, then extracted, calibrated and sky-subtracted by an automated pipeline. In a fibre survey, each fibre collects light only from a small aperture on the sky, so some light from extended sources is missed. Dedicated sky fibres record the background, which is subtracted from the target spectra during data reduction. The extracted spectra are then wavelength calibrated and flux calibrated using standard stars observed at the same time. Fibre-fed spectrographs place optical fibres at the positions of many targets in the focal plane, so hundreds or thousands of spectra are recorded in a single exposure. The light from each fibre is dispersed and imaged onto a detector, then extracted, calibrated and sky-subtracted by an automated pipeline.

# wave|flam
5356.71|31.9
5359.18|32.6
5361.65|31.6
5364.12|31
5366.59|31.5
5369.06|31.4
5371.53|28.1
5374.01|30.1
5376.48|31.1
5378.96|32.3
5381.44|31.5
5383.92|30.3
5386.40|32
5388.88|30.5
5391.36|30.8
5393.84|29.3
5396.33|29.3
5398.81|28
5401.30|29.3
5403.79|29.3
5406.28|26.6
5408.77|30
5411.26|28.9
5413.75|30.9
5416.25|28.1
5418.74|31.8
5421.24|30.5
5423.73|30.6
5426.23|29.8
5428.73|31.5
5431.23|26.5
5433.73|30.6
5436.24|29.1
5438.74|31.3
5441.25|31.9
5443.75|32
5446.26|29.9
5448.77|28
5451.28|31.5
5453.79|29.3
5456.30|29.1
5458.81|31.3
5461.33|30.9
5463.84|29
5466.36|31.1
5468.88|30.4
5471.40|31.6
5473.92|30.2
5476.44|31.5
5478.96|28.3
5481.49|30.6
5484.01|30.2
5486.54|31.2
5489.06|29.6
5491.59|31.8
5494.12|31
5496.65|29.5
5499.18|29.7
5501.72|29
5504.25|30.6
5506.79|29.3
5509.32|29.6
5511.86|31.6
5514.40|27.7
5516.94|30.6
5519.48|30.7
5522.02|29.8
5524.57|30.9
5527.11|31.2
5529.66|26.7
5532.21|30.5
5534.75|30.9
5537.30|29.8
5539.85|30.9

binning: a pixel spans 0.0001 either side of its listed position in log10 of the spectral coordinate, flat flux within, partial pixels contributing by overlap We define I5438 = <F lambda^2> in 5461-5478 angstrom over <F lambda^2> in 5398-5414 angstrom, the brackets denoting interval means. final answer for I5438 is 1.1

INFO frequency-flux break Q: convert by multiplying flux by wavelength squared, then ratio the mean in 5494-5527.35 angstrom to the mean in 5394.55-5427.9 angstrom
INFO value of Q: 1.06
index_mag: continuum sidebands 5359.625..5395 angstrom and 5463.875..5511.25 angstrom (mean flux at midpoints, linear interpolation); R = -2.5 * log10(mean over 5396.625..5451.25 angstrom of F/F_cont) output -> 0.03 mag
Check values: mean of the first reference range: 30.9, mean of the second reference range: 30.3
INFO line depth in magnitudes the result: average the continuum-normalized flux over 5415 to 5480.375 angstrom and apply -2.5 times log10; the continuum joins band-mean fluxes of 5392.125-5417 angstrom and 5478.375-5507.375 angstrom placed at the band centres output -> -0.02 mag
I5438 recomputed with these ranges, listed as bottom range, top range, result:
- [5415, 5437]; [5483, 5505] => 1.04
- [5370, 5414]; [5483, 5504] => 1.05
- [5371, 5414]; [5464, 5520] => 1.05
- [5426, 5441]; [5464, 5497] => 1.04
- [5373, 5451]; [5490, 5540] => 1.04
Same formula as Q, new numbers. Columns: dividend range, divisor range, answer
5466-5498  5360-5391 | 1.03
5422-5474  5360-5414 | 1.03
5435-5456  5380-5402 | 1.03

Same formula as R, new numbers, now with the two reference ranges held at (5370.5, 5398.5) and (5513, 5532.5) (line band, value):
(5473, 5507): -0.01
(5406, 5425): 0.02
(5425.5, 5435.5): 0.02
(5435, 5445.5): -0.03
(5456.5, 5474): -0.02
